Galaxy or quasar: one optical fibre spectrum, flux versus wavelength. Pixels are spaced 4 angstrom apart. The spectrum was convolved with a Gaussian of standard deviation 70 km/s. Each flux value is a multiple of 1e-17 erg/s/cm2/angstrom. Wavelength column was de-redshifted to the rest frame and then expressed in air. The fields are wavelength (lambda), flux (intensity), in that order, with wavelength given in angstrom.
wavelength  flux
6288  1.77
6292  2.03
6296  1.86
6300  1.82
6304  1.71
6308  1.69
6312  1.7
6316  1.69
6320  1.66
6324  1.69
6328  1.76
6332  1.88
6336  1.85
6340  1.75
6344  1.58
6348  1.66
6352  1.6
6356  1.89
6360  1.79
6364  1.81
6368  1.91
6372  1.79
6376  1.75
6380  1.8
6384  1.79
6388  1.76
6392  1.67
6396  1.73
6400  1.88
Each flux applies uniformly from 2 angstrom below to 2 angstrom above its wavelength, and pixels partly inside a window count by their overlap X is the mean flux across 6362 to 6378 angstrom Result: 1.81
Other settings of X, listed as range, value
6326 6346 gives 1.76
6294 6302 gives 1.84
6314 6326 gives 1.68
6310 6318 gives 1.69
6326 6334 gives 1.82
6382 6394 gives 1.74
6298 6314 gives 1.73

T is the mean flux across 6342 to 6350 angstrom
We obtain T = 1.62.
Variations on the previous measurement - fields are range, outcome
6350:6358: 1.75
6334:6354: 1.69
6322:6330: 1.73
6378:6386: 1.79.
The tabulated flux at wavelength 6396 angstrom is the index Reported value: 1.73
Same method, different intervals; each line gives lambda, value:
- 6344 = 1.58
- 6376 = 1.75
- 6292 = 2.03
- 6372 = 1.79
